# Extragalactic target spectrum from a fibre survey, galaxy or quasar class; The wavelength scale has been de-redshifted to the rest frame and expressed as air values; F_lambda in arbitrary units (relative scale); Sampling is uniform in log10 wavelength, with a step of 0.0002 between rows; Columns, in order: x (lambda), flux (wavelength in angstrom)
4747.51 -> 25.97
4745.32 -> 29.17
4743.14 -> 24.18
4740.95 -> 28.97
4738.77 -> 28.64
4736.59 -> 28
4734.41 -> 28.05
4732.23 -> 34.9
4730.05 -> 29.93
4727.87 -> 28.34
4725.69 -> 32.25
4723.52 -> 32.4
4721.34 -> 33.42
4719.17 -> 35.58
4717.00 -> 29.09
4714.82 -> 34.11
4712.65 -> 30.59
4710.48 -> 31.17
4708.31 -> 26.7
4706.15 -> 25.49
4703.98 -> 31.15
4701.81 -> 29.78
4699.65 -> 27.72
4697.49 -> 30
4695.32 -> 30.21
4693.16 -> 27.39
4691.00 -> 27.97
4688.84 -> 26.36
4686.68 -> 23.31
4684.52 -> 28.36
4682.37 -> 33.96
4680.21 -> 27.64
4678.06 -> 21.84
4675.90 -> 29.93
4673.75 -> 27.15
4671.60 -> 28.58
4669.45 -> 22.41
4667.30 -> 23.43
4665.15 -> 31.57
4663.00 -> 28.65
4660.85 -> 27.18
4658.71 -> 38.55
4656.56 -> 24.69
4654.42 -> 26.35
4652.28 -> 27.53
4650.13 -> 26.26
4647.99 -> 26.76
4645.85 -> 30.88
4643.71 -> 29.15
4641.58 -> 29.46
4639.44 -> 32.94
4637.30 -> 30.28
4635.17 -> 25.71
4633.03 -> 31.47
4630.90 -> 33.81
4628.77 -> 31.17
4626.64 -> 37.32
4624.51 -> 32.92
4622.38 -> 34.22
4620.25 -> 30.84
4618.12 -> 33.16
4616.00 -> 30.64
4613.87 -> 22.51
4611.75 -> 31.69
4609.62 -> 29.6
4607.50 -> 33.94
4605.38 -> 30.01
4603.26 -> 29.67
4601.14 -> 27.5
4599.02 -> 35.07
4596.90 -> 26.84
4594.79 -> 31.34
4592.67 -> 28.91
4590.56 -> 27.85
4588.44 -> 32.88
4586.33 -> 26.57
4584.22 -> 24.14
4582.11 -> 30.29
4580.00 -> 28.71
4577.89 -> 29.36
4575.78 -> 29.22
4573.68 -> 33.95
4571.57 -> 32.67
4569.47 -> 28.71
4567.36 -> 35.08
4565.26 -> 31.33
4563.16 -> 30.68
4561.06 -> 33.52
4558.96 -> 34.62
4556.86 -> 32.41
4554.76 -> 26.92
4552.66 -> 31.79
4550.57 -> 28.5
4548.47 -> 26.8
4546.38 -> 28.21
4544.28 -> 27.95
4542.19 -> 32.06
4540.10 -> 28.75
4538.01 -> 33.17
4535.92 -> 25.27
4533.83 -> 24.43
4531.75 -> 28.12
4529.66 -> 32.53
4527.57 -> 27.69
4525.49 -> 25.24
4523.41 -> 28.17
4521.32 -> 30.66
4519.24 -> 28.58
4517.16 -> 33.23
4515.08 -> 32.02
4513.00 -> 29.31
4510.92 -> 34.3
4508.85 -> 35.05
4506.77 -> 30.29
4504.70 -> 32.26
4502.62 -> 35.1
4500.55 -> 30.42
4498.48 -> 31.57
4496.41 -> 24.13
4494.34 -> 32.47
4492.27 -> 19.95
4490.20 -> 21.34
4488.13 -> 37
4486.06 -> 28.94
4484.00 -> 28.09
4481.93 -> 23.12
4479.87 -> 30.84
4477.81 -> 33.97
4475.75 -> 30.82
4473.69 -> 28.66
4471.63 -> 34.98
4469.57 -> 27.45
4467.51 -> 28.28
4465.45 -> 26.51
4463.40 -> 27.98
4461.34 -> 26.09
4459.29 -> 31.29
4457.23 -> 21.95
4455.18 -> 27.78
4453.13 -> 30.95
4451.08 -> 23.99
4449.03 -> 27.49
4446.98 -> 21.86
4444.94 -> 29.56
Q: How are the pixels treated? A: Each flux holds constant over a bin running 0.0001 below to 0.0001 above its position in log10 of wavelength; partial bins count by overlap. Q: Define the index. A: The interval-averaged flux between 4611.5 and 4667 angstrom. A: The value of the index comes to 30.1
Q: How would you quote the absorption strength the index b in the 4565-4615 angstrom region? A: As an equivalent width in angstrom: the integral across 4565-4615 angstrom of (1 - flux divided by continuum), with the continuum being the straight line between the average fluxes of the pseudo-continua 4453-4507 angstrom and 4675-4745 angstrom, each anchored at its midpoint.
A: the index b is -1.4 angstrom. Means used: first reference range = 28.9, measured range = 29.9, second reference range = 29.3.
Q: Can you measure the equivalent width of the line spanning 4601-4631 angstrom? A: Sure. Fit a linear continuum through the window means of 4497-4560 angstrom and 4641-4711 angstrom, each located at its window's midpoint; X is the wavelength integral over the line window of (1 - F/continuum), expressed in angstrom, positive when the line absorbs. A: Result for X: -2.5 angstrom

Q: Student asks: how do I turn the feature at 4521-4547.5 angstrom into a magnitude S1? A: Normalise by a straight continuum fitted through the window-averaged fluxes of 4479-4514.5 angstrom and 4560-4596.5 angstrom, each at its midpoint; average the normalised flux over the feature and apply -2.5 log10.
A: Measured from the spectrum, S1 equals 0.051 mag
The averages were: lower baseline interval 29.7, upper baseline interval 30.2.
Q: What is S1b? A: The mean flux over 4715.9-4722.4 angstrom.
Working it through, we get 32.7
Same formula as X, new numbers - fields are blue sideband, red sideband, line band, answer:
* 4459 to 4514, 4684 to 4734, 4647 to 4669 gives 1.36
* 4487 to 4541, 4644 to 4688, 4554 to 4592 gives -2.07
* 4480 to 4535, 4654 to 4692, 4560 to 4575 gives -1.80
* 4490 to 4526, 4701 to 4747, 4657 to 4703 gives 2.86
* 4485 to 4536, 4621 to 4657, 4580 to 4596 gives 0.59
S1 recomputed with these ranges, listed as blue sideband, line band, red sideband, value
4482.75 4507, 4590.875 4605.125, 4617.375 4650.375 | 0.03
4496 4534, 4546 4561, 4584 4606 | -0.01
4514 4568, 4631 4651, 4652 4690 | -0.05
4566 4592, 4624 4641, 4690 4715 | -0.08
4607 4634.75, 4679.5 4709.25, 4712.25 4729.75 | 0.13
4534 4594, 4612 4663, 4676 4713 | -0.04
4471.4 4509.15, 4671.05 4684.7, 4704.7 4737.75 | 0.09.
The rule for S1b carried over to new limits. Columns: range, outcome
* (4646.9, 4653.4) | 26.8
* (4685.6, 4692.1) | 25.9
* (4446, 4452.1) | 24.5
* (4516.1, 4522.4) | 30.8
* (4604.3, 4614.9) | 29.6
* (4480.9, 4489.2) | 29.2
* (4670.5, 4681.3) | 27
